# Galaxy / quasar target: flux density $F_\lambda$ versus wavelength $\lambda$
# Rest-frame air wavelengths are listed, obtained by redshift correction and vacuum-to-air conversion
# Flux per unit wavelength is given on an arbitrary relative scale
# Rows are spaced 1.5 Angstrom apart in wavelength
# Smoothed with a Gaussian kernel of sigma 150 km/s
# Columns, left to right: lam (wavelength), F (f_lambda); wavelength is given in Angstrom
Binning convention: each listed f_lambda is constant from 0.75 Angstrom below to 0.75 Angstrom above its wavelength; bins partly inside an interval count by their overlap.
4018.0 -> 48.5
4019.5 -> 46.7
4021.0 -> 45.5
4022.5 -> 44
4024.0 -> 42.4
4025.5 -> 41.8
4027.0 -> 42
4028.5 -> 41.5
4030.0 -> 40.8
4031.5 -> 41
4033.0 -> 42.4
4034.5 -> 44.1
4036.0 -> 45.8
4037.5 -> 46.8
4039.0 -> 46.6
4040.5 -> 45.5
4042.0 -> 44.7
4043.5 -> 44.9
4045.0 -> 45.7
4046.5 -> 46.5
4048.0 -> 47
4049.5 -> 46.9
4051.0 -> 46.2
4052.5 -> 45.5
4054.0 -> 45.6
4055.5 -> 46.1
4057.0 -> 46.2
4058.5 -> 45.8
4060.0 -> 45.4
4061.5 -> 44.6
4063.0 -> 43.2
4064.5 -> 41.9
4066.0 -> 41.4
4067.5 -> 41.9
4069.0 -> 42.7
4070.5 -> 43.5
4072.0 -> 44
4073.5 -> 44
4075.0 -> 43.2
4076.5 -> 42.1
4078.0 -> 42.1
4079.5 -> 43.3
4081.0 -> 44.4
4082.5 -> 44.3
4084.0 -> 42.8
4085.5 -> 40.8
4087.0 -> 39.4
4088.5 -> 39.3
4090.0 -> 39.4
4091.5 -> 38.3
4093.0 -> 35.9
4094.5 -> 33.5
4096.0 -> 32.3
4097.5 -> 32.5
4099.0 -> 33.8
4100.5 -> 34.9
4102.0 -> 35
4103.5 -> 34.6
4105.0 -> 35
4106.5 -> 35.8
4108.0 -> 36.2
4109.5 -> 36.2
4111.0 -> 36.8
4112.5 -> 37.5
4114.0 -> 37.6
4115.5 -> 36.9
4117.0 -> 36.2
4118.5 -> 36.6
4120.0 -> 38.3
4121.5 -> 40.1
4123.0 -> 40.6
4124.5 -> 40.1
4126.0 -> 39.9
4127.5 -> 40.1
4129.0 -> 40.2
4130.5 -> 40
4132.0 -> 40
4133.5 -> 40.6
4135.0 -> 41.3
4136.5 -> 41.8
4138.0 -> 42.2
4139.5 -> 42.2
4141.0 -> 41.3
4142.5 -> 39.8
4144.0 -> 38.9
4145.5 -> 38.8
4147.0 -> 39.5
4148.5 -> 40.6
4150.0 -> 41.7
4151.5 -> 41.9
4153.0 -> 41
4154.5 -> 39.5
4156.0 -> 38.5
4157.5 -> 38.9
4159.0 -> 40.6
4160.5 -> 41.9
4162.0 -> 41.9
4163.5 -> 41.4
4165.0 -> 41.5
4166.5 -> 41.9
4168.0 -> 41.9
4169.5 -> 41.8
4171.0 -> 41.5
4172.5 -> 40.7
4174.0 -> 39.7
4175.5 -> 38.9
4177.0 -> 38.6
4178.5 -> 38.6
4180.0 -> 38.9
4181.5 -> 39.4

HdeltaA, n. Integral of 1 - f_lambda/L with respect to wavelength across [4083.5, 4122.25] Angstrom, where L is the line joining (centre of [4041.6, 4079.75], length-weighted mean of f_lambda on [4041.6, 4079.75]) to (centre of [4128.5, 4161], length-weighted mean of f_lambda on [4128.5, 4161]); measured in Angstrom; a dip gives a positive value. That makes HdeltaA 5.23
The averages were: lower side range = 44.4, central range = 36.7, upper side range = 40.5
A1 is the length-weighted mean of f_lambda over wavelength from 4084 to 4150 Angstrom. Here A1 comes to 38.3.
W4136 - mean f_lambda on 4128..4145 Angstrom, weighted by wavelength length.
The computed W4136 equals 40.7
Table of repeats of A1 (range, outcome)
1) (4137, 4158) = 40.4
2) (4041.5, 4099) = 42.4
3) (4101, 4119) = 36.2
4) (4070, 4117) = 38.5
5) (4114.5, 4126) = 38.5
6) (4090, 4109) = 35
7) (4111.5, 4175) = 40.2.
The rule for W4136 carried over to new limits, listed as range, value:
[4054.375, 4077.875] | 43.7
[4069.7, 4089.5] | 42.5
